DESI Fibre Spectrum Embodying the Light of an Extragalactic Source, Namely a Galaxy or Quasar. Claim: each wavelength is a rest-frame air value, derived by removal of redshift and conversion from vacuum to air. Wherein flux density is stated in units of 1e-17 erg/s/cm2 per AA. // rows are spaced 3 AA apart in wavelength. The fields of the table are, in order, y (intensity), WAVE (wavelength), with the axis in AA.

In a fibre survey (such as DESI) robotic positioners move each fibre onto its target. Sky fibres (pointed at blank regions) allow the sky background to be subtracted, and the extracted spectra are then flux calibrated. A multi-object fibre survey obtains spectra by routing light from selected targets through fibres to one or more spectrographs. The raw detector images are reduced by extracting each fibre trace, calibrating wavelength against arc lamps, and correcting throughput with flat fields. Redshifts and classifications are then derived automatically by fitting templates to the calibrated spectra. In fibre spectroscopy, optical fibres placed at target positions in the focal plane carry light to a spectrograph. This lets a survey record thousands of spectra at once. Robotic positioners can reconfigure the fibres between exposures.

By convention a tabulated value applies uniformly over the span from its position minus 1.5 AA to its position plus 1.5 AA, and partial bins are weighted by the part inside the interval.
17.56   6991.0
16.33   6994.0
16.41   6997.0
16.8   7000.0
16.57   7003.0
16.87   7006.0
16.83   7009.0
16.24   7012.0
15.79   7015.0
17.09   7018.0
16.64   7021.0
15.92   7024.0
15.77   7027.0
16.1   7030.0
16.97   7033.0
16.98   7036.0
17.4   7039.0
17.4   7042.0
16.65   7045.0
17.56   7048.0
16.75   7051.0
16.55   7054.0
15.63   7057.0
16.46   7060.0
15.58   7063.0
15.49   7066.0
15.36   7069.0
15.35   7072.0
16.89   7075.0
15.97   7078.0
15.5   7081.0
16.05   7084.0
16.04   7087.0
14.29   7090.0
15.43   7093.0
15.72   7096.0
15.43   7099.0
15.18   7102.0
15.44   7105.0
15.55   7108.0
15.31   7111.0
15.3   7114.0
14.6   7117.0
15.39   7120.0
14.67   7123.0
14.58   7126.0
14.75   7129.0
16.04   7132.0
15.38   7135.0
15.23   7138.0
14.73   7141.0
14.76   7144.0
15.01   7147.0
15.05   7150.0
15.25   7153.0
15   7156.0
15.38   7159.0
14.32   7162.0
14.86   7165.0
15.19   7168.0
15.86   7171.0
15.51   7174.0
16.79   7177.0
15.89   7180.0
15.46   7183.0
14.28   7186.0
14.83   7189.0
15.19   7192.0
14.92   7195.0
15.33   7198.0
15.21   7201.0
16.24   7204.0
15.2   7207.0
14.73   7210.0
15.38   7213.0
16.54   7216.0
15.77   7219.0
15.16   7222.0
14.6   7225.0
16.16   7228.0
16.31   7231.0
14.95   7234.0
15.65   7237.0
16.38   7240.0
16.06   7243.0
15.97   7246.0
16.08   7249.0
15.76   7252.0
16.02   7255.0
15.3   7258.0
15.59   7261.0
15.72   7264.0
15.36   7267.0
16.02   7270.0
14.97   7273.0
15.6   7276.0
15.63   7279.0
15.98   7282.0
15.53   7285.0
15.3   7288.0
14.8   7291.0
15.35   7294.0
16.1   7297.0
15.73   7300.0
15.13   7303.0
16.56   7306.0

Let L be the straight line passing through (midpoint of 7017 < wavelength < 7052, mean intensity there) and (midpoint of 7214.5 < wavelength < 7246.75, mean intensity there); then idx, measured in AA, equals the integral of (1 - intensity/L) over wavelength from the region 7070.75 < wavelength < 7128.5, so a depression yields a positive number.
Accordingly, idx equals 3.7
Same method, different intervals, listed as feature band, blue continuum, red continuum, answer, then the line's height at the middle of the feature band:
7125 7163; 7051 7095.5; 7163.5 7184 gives 1.6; 15.7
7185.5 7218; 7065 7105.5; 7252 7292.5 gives 0.5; 15.6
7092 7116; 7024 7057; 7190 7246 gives 1.3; 16.3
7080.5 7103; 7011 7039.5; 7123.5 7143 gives 0.2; 15.6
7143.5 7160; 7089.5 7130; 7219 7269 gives 0.2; 15.3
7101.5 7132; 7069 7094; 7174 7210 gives 0.9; 15.6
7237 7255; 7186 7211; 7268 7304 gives -0.8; 15.4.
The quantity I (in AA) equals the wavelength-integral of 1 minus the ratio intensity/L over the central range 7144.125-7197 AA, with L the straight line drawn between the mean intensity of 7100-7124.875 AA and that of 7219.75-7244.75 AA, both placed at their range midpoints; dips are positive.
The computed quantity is 0.7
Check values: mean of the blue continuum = 15.2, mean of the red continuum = 15.7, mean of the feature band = 15.2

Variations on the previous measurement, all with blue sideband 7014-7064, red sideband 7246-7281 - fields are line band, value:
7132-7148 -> 1.0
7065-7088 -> 0.8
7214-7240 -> 0.2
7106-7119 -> 0.8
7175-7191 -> 0.5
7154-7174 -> 1.1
